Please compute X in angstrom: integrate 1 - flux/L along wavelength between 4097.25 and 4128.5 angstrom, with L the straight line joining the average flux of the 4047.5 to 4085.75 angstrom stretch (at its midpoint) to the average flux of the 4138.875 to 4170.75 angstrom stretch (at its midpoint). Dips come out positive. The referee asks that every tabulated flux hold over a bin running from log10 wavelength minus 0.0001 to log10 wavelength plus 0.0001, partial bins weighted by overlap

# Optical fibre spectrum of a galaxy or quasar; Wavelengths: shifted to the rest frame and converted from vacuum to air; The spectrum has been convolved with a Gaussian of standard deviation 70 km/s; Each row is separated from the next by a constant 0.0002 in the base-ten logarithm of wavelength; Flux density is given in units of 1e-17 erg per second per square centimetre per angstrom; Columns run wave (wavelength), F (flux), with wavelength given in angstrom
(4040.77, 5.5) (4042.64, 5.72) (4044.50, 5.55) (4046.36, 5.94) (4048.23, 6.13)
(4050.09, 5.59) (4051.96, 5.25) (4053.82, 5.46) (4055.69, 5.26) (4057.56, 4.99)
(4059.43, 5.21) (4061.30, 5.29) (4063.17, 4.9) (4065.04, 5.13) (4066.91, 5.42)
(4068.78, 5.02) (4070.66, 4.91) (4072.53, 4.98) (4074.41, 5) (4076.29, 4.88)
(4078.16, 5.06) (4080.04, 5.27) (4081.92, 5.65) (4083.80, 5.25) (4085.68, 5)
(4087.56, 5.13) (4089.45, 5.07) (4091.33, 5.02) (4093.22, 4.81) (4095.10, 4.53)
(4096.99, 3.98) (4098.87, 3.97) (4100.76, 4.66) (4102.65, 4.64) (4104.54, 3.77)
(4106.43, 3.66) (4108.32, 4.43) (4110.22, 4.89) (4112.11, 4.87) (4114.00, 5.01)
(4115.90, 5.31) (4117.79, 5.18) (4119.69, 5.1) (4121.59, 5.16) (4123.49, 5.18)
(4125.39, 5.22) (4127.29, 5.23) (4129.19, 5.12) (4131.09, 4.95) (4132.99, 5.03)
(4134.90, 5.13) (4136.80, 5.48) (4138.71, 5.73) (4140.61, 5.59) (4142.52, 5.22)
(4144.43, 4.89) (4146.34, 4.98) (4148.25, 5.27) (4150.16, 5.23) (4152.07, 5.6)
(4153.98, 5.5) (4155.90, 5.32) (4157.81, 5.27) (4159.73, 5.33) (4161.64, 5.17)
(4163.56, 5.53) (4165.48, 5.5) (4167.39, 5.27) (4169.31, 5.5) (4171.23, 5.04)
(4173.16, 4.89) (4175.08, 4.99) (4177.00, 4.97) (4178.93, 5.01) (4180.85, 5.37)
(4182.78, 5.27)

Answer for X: 3.1 angstrom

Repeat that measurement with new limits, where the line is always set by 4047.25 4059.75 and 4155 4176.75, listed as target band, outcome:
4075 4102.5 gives 2.5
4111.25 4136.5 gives 0.9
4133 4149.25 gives 0.0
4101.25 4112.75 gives 2.1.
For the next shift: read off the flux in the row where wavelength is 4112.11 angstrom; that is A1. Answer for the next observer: 4.87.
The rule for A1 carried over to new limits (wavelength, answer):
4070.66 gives 4.91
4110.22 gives 4.89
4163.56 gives 5.53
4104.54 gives 3.77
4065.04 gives 5.13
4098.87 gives 3.97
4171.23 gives 5.04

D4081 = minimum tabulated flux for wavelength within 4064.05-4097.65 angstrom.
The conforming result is 3.98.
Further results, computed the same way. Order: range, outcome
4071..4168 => 3.66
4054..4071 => 4.9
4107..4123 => 4.43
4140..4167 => 4.89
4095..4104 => 3.97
